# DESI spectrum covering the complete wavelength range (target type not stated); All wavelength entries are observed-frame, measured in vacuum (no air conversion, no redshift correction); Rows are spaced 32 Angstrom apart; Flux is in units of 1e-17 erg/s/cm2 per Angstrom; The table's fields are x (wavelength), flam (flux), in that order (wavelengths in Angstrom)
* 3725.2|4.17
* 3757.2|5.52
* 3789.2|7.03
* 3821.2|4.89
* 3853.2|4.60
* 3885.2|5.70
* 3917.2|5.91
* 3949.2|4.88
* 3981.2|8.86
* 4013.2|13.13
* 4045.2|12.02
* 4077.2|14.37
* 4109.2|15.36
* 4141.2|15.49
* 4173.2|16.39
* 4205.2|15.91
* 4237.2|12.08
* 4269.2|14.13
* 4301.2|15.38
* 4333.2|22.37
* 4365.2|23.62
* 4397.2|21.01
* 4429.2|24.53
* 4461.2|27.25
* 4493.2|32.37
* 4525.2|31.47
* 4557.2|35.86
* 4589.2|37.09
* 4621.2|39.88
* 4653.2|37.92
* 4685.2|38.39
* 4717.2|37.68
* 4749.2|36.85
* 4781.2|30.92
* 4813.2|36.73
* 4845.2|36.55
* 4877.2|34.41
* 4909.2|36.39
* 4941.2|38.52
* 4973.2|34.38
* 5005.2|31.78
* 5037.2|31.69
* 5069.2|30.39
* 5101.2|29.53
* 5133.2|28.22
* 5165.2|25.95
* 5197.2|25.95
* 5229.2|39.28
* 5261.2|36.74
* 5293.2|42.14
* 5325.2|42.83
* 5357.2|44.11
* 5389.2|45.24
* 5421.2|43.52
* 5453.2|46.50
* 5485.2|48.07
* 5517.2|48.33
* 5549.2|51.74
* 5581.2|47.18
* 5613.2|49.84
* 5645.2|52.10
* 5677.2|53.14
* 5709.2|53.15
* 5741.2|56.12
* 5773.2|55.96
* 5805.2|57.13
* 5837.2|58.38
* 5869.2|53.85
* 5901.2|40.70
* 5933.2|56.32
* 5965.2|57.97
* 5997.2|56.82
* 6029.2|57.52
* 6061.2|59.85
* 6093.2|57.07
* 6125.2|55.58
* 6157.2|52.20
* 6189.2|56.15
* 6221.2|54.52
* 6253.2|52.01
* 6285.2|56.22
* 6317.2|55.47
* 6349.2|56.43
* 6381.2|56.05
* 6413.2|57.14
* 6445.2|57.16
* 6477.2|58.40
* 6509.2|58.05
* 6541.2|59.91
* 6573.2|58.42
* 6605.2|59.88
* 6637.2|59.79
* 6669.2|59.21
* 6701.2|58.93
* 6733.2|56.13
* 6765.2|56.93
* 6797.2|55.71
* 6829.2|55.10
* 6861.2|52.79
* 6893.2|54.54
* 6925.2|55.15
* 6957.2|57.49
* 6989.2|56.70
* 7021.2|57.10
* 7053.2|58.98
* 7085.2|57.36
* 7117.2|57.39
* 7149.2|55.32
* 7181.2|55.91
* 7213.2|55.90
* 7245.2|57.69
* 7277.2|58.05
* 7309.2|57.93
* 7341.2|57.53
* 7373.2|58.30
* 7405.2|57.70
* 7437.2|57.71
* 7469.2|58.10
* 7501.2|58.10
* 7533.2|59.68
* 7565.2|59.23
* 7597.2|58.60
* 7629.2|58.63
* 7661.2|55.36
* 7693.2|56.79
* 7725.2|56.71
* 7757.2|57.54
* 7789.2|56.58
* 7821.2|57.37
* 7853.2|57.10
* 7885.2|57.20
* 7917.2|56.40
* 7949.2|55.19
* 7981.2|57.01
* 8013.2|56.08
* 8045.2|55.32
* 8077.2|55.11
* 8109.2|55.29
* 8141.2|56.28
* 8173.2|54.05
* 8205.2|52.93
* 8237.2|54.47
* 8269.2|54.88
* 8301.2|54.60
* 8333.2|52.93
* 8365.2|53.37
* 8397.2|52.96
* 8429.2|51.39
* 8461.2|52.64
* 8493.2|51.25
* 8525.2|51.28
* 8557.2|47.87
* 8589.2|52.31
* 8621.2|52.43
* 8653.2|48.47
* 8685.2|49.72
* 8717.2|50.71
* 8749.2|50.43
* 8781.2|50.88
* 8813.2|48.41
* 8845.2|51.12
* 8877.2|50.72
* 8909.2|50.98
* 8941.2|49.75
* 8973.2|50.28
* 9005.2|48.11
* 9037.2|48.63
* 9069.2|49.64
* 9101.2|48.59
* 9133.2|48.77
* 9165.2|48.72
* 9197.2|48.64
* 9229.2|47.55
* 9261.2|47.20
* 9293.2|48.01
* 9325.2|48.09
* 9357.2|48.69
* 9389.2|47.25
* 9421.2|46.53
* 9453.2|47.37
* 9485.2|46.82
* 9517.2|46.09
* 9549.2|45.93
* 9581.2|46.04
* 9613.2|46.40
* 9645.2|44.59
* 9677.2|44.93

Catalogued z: 0.00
